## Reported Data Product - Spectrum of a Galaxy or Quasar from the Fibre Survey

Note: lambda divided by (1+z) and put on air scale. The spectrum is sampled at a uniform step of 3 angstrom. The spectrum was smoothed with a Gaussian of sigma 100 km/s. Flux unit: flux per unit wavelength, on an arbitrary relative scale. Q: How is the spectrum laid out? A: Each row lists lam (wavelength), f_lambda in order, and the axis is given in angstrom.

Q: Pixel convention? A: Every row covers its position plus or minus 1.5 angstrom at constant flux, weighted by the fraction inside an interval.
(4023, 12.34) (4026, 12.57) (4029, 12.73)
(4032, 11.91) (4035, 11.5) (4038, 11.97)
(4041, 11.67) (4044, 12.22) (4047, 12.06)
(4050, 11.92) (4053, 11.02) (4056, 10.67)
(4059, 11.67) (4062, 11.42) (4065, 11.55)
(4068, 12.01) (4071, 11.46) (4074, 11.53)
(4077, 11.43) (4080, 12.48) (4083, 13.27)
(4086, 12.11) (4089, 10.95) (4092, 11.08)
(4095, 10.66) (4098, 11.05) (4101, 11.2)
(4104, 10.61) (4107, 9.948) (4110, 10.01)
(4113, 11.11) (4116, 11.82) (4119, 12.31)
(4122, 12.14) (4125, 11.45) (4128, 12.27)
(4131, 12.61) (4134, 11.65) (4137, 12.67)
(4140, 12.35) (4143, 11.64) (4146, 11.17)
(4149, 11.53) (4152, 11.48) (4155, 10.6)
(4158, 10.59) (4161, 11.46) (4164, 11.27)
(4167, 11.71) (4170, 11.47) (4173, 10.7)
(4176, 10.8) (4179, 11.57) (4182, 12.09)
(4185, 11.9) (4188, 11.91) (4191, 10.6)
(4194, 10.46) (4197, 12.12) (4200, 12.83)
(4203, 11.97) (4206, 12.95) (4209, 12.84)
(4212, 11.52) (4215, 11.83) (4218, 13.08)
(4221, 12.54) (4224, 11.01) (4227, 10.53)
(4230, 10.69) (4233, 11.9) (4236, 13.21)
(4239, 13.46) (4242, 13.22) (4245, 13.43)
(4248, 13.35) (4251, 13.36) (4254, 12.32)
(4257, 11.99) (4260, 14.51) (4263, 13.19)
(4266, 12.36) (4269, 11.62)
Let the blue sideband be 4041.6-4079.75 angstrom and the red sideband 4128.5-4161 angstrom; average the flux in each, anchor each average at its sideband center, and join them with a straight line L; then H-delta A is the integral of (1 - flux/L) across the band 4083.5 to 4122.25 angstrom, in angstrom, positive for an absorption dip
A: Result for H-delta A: 1.50 angstrom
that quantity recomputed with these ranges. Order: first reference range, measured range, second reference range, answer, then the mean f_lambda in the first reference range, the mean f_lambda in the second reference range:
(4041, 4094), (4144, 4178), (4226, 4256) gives 2.8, 11.7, 12.6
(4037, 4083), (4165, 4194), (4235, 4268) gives 2.8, 11.7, 13.1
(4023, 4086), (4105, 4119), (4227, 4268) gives 1.4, 11.9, 12.7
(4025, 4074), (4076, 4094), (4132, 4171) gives -0.3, 11.8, 11.5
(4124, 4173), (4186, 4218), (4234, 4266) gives 1.2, 11.6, 13.1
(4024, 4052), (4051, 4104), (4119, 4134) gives 2.6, 12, 12.1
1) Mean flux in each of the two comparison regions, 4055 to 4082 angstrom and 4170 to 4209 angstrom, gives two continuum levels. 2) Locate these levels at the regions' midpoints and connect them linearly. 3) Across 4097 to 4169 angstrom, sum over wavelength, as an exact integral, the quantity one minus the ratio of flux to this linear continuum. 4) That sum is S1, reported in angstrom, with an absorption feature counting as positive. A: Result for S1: 1.35 angstrom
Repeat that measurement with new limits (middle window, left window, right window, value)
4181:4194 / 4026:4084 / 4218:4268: 0.9 angstrom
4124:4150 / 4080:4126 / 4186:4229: -1.0 angstrom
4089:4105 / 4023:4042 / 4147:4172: 1.0 angstrom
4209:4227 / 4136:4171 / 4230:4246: 0.8 angstrom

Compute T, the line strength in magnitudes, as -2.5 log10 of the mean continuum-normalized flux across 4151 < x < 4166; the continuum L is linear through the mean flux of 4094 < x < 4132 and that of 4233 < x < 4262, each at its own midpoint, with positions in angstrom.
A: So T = 0.08 mag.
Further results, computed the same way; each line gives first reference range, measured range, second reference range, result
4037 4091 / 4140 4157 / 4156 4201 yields 0.013 mag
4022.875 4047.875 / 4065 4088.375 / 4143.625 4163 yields -0.018 mag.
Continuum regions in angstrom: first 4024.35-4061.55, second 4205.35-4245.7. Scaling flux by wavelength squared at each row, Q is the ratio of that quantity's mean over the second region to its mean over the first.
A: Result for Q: 1.1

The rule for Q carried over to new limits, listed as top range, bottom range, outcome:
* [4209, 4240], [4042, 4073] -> 1.12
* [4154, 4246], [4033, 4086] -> 1.08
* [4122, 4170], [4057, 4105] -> 1.04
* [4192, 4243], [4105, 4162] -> 1.09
